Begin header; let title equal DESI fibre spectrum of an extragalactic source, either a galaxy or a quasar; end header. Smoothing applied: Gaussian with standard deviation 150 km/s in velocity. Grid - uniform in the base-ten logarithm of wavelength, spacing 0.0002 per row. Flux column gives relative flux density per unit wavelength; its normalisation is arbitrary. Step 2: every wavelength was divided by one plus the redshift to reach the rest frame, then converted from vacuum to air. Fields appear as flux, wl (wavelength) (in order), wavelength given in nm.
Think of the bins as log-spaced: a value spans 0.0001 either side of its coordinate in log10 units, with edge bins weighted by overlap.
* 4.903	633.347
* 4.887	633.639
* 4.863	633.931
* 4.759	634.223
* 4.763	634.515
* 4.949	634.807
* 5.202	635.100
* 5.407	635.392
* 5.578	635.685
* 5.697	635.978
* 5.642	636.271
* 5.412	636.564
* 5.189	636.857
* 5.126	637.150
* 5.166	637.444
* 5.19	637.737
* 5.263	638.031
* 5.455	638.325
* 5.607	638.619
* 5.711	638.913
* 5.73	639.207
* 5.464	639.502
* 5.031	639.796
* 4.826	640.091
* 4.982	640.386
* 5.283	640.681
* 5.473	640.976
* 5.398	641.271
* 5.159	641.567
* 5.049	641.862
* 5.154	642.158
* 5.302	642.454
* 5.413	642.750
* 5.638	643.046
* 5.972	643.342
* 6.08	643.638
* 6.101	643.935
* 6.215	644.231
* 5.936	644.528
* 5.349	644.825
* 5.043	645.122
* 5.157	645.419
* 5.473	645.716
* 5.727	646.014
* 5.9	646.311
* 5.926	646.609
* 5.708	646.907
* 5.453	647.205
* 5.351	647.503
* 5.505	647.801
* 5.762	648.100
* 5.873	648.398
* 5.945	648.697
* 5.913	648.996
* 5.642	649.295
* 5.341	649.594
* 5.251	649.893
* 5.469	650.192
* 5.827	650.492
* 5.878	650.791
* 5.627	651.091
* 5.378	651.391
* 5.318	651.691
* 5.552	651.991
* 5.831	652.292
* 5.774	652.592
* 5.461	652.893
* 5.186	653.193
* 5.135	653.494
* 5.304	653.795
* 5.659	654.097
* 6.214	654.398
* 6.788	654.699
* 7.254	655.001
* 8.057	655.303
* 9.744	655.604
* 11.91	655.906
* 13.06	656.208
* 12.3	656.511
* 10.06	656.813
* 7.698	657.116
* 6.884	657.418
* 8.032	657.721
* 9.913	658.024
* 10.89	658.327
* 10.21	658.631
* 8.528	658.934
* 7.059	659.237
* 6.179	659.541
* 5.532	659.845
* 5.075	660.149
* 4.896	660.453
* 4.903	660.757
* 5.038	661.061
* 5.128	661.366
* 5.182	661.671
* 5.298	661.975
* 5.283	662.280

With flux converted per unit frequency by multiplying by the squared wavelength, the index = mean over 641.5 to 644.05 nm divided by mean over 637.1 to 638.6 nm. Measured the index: 1.07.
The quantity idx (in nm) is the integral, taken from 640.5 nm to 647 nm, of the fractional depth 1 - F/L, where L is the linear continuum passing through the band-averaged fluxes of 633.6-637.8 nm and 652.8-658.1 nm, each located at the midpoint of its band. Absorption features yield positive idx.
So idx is 0.81 nm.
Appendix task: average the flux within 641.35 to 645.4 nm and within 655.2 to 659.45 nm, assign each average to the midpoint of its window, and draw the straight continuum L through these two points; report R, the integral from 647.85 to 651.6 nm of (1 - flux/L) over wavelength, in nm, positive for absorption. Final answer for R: 0.87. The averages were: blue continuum 5.55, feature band 5.65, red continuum 9.56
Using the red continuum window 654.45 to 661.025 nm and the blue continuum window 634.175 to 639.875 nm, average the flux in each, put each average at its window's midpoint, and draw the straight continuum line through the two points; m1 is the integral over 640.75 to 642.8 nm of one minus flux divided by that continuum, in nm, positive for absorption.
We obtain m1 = 0.25 nm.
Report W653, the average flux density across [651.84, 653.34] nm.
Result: 5.56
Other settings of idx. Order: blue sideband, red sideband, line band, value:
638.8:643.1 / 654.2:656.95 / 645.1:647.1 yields 0.343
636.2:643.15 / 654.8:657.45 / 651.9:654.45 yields 0.968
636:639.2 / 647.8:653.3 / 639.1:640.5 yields 0.063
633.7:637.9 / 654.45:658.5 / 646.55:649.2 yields 0.667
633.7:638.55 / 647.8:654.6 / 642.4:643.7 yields -0.066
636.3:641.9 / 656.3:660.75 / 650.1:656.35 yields 0.557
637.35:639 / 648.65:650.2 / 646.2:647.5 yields -0.037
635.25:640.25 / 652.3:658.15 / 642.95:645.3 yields 0.185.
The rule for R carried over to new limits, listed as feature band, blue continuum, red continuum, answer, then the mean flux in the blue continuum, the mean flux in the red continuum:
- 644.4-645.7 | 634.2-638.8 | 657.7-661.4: 0.13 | 5.29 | 7.05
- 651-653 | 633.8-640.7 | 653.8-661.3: 0.45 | 5.26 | 7.91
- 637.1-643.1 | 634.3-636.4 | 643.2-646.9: 0.23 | 5.3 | 5.74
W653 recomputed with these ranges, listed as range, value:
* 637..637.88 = 5.16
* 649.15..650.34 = 5.43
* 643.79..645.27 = 5.73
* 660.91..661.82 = 5.11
